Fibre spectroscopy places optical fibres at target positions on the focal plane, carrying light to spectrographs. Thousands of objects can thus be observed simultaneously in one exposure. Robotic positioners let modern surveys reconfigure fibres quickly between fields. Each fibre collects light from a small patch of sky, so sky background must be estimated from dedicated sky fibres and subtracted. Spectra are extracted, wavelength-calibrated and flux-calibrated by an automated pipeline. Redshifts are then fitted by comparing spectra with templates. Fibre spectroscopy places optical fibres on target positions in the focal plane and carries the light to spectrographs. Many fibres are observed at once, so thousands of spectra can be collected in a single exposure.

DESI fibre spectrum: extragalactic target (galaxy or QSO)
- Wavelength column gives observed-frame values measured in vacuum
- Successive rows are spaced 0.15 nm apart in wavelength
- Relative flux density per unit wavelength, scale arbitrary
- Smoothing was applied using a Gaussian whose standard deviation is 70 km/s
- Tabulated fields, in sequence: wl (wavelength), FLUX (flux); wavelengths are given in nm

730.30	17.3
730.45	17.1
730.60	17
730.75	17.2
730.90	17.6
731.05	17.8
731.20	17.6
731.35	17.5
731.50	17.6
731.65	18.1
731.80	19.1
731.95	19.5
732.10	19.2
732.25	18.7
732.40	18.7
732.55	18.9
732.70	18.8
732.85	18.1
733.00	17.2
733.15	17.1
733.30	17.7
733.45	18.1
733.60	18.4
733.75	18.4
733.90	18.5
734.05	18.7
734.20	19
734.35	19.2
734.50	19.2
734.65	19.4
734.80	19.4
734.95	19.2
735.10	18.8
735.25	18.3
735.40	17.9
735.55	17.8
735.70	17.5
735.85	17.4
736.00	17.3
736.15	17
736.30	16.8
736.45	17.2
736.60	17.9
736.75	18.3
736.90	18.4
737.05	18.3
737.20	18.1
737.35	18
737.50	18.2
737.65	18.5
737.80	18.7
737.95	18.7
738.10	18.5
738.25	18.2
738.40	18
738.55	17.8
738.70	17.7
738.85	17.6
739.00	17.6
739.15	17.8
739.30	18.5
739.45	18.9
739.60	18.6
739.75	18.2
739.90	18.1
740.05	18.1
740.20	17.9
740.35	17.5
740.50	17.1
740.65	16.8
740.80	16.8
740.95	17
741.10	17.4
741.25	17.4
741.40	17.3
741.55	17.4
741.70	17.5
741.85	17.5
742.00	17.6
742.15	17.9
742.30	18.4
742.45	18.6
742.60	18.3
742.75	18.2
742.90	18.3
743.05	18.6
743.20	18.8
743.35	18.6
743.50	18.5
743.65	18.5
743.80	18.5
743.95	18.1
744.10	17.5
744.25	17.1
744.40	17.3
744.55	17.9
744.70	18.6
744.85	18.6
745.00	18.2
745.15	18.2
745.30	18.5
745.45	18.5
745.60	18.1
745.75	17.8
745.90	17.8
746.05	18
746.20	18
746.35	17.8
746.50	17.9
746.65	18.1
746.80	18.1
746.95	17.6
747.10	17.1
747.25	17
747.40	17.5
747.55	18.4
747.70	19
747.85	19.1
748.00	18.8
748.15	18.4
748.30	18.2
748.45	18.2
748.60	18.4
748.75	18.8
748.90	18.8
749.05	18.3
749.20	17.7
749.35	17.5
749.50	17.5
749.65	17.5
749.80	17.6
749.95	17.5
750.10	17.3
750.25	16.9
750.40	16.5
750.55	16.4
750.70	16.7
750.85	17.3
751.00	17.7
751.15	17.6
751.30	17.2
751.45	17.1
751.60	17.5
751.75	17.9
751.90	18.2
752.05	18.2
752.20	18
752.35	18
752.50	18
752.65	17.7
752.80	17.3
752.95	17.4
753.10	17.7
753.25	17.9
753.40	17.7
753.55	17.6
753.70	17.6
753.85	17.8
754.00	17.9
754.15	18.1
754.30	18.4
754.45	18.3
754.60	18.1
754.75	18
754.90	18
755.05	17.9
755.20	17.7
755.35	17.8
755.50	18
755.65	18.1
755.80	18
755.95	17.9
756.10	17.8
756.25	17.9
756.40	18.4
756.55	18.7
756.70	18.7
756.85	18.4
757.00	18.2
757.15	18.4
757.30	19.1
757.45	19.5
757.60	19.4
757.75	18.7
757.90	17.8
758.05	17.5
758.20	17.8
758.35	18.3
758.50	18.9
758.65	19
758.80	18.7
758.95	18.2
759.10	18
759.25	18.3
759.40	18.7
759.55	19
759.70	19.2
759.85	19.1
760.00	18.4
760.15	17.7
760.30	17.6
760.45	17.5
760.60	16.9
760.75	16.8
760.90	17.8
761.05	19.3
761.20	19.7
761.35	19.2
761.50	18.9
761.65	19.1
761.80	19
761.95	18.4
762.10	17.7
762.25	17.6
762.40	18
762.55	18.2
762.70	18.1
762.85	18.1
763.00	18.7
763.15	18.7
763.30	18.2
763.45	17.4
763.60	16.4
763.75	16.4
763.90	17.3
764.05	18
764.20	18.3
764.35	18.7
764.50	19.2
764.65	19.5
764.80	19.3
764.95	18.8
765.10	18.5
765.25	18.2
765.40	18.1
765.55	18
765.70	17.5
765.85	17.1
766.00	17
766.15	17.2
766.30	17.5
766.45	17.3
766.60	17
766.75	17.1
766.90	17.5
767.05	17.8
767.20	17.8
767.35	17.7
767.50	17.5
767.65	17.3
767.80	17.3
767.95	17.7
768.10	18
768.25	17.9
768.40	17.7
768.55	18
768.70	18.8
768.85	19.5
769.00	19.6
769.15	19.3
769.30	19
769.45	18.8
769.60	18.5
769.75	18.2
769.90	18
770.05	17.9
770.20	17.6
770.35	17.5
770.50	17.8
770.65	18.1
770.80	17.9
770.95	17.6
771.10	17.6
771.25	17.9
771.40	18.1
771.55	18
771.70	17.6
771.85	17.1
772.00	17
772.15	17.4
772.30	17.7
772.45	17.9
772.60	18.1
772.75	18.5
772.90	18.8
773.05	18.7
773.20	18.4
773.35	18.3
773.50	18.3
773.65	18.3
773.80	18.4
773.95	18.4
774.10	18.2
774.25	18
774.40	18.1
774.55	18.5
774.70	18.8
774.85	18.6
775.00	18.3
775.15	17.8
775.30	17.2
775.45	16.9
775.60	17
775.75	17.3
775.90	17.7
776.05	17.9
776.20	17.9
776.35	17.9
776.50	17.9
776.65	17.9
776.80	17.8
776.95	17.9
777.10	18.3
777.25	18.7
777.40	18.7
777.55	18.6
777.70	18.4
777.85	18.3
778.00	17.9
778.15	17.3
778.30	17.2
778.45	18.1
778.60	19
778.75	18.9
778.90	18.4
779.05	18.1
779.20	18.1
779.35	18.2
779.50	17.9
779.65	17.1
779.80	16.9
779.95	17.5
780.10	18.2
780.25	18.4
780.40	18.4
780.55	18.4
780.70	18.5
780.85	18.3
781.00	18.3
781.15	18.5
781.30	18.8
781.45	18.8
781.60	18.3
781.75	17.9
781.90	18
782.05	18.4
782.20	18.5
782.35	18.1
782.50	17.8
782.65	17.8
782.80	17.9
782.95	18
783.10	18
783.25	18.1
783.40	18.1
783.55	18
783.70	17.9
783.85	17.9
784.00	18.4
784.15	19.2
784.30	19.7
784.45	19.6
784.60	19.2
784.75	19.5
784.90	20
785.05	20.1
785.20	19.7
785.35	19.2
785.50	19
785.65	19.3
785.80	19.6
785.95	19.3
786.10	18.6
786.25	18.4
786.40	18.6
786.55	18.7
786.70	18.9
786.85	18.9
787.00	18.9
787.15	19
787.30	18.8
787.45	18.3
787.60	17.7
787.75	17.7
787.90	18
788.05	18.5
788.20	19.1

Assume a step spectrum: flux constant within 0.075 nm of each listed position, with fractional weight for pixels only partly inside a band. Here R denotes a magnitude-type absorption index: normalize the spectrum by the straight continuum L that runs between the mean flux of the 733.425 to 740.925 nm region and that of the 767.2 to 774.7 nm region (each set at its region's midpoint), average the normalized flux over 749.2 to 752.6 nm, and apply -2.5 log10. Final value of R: 0.04 mag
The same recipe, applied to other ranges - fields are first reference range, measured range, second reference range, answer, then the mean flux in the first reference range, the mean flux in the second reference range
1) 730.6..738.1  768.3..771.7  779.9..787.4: 0.02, 18.2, 18.6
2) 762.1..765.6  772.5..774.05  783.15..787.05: 0.01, 18.2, 18.9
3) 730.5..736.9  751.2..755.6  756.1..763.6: 0.03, 18.2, 18.4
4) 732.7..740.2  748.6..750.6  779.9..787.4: 0.04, 18.2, 18.6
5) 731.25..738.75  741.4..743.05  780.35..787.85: 0.02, 18.3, 18.6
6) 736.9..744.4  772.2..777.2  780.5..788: 0.03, 18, 18.6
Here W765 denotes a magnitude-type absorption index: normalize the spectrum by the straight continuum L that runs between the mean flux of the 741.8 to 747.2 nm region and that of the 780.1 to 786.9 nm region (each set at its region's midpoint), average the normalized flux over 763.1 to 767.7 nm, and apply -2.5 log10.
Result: 0.03 mag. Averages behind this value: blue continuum 18.1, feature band 17.8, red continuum 18.6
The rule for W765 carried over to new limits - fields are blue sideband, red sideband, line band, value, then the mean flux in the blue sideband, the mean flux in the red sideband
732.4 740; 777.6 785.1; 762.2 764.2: 0.029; 18.2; 18.3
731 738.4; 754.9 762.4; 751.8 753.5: 0.030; 18.3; 18.3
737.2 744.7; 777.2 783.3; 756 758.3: -0.022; 18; 18.2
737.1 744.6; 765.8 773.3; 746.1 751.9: 0.011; 18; 17.9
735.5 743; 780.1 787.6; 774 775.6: 0.029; 17.9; 18.6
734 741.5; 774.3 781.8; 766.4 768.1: 0.036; 18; 18.1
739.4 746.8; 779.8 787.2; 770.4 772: 0.041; 18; 18.6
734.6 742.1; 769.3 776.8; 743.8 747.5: 0.001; 17.9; 18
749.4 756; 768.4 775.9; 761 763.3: -0.041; 17.7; 18.1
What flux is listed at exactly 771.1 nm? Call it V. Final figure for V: 17.6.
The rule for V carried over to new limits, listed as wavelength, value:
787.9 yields 18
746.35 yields 17.8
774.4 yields 18.1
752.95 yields 17.4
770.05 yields 17.9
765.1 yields 18.5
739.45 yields 18.9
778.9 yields 18.4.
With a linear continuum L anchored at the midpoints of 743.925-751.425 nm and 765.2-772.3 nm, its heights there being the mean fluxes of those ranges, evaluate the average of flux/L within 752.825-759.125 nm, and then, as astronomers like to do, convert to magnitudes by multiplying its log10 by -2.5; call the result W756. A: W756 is -0.02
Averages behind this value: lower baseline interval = 17.8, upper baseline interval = 17.8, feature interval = 18.2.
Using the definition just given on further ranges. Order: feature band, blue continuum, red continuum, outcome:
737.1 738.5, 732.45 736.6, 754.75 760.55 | -0.01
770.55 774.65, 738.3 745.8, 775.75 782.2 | 0.00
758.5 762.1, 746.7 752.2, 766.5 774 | -0.03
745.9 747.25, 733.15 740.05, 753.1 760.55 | 0.03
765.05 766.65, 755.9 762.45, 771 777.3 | 0.04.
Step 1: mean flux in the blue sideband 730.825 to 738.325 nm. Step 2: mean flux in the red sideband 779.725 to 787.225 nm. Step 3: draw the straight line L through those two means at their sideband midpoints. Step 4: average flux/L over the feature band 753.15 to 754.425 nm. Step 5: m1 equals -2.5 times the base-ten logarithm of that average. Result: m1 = 0.03 mag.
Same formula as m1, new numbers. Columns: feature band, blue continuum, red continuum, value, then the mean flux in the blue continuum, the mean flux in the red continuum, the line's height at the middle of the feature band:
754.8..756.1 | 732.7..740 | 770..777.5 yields 0.01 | 18.2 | 18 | 18.1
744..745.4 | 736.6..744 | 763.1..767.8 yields 0.00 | 18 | 17.8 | 18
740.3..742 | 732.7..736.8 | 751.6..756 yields 0.05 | 18.2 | 17.9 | 18.1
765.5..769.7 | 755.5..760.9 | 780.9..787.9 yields 0.03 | 18.3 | 18.6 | 18.4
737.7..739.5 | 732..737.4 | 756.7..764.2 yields 0.01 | 18.3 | 18.3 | 18.3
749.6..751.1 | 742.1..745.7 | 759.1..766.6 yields 0.07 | 18.2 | 18.1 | 18.2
